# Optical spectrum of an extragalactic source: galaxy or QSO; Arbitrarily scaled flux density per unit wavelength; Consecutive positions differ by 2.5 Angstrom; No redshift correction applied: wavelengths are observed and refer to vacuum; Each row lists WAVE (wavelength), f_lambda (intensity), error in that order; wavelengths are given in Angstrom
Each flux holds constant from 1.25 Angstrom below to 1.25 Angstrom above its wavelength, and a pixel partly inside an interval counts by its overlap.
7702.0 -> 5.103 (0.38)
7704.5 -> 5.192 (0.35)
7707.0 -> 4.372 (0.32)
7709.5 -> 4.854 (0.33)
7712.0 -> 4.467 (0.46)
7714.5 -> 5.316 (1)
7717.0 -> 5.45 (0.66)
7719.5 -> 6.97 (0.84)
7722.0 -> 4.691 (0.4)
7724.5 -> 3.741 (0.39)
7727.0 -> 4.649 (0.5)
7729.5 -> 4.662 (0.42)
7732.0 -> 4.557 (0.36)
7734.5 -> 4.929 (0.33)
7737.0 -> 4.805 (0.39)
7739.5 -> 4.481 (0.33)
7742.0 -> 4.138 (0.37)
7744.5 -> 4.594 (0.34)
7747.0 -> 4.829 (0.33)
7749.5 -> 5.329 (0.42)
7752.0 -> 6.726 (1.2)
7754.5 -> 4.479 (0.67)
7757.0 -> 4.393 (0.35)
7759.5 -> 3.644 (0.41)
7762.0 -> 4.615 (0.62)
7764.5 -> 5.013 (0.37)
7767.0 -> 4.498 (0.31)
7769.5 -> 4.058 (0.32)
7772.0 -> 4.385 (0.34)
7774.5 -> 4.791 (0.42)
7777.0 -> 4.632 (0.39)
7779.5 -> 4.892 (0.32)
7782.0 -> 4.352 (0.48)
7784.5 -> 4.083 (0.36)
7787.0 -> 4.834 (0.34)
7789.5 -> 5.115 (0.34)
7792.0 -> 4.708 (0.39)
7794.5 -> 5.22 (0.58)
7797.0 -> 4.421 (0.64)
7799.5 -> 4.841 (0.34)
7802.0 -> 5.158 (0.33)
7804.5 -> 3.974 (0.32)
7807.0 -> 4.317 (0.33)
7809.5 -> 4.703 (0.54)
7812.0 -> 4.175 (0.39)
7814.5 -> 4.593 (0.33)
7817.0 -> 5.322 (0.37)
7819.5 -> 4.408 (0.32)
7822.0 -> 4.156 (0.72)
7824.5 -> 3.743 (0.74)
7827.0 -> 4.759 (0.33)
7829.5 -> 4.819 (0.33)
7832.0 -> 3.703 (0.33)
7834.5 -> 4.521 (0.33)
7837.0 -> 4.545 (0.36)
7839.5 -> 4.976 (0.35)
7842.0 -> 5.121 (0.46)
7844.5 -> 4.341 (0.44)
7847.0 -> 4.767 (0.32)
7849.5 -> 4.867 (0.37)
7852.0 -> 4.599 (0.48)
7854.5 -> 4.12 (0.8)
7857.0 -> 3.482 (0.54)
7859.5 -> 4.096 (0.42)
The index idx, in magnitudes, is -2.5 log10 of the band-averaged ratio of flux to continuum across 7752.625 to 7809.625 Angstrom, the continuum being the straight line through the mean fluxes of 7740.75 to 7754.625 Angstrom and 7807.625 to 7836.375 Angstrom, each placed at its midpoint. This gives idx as 0.043 mag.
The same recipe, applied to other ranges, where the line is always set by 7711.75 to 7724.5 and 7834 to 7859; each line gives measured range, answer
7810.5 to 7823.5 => 0.04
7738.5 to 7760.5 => 0.08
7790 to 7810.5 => 0.03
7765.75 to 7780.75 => 0.10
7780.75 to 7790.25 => 0.07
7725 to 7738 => 0.12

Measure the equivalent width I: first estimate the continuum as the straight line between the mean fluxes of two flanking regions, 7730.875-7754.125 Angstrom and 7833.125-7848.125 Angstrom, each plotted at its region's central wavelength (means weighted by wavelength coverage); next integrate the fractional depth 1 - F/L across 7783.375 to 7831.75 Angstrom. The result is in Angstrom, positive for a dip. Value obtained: 2.0 Angstrom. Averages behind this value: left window 4.92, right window 4.7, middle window 4.58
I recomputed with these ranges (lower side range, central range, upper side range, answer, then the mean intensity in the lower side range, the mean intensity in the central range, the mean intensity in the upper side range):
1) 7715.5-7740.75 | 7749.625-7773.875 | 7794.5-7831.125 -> 0.4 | 4.9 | 4.68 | 4.54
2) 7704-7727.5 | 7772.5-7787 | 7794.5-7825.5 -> 0.3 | 4.97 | 4.57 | 4.52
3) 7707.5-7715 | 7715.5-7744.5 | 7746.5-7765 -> 0.0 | 4.78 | 4.82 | 4.88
